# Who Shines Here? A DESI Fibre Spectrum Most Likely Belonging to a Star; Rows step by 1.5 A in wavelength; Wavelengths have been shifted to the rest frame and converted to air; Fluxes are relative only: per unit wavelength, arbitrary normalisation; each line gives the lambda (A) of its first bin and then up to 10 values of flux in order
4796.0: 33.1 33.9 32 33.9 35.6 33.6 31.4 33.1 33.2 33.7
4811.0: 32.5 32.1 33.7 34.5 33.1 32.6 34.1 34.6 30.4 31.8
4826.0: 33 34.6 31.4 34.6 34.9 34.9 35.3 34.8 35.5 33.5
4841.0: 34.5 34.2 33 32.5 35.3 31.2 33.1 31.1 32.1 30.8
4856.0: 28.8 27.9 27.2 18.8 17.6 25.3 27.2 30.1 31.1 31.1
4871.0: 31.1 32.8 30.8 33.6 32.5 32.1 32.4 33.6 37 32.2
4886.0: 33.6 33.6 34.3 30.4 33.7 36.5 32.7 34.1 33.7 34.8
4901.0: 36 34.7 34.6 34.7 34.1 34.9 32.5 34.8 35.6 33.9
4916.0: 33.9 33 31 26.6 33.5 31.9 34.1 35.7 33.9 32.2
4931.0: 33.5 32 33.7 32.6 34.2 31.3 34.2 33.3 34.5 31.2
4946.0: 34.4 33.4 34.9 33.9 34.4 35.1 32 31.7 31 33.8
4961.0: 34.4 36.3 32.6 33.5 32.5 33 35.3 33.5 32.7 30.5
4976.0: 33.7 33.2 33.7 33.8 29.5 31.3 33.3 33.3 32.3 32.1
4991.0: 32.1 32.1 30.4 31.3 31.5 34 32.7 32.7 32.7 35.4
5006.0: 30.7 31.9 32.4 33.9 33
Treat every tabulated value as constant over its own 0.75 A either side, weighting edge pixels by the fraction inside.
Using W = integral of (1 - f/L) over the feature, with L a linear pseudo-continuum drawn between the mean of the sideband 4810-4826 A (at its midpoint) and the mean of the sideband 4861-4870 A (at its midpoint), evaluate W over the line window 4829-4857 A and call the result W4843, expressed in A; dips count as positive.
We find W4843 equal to -3.4 A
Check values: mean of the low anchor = 33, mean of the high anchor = 26.7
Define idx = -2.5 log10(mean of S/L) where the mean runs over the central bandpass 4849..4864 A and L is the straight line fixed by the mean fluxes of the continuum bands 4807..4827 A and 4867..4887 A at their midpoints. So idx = 0.19 mag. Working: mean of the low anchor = 33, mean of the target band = 27.4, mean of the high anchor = 32.6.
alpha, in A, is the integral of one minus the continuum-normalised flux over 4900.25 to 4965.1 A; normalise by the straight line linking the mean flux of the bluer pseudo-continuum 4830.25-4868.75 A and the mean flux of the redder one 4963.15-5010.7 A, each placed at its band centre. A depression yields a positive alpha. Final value -3.1 A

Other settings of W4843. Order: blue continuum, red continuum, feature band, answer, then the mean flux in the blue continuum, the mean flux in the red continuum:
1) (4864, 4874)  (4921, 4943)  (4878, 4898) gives -1.5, 30.5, 33.3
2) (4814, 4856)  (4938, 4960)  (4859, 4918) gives 1.9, 33.3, 33.3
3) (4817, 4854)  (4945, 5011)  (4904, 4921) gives -0.1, 33.4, 32.9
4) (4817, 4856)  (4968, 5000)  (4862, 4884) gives 1.4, 33.3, 32.5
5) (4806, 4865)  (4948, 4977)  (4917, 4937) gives 0.2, 31.9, 33.4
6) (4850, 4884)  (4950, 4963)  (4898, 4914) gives -1.6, 29.9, 33.6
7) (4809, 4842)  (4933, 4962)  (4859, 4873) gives 2.7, 33.6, 33.4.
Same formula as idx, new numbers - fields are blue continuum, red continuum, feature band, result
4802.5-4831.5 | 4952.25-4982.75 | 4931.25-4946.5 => -0.001 mag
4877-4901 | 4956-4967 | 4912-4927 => 0.020 mag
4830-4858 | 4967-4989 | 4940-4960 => -0.018 mag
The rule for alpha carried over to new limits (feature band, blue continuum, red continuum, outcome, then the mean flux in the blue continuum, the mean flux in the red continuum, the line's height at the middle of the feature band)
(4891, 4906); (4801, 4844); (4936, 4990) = -0.5 A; 33.6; 33.2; 33.4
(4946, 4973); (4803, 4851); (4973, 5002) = -0.9 A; 33.4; 32.3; 32.5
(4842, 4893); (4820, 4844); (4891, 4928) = 4.3 A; 33.8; 33.8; 33.8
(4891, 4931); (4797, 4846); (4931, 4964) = -0.3 A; 33.5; 33.4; 33.5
